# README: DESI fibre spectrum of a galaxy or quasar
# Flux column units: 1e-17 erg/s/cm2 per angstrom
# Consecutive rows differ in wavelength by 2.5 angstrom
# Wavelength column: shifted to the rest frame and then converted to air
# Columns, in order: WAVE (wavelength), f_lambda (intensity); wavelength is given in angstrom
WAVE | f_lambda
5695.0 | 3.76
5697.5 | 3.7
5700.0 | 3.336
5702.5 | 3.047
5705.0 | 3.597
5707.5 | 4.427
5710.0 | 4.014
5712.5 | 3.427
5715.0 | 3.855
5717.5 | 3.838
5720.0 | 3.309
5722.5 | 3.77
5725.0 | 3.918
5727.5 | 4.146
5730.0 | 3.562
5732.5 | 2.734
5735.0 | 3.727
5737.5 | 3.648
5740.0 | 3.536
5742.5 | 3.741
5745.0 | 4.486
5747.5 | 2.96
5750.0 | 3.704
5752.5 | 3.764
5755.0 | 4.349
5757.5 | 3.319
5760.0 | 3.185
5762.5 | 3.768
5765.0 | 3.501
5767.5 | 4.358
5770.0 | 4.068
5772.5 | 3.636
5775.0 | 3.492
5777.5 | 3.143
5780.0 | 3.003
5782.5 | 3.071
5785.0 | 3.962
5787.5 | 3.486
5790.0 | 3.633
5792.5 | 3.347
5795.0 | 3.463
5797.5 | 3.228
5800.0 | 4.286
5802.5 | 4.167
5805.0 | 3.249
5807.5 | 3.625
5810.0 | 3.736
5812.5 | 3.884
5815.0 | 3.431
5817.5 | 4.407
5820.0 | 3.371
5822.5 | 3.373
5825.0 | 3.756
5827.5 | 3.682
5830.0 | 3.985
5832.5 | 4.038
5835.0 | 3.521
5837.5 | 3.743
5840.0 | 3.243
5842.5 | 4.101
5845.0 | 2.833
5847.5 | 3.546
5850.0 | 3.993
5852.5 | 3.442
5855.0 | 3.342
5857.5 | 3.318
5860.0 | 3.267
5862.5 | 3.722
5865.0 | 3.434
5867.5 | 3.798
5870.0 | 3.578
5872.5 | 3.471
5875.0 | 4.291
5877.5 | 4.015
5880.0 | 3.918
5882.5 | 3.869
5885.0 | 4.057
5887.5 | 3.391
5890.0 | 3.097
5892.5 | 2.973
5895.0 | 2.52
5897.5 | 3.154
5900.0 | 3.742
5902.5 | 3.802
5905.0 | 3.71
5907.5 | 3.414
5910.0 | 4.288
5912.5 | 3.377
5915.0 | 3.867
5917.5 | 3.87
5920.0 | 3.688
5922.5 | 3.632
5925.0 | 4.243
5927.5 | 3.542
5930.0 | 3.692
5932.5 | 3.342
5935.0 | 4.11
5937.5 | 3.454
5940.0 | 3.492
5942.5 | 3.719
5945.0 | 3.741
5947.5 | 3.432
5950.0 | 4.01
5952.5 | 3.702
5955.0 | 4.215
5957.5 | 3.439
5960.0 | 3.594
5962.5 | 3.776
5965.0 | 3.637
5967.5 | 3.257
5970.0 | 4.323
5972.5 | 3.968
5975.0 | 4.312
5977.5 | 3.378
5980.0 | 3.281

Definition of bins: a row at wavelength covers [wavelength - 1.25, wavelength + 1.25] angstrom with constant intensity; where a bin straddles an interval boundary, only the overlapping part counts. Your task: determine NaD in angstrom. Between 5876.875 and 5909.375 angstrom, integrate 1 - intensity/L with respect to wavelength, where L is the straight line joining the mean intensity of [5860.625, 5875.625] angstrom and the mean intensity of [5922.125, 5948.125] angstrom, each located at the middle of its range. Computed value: 1.4 angstrom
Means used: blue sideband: 3.67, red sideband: 3.68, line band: 3.52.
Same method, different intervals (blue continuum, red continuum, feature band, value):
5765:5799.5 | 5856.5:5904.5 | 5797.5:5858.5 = -1.95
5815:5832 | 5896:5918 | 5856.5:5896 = 1.58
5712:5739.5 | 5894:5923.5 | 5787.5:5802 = 0.03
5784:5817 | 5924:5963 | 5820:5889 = 0.68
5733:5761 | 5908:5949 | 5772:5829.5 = 1.30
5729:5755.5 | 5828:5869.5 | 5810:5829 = -0.57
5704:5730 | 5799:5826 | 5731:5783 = 2.77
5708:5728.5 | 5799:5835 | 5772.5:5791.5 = 1.86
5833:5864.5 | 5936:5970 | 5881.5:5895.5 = 0.89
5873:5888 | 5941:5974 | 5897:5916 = 0.90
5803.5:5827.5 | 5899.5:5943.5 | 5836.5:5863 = 1.30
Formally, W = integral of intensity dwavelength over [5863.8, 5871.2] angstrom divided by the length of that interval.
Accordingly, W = 3.6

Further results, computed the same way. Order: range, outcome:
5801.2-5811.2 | 3.7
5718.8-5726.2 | 3.67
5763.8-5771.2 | 3.98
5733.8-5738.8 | 3.69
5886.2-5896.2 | 3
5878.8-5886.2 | 3.95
